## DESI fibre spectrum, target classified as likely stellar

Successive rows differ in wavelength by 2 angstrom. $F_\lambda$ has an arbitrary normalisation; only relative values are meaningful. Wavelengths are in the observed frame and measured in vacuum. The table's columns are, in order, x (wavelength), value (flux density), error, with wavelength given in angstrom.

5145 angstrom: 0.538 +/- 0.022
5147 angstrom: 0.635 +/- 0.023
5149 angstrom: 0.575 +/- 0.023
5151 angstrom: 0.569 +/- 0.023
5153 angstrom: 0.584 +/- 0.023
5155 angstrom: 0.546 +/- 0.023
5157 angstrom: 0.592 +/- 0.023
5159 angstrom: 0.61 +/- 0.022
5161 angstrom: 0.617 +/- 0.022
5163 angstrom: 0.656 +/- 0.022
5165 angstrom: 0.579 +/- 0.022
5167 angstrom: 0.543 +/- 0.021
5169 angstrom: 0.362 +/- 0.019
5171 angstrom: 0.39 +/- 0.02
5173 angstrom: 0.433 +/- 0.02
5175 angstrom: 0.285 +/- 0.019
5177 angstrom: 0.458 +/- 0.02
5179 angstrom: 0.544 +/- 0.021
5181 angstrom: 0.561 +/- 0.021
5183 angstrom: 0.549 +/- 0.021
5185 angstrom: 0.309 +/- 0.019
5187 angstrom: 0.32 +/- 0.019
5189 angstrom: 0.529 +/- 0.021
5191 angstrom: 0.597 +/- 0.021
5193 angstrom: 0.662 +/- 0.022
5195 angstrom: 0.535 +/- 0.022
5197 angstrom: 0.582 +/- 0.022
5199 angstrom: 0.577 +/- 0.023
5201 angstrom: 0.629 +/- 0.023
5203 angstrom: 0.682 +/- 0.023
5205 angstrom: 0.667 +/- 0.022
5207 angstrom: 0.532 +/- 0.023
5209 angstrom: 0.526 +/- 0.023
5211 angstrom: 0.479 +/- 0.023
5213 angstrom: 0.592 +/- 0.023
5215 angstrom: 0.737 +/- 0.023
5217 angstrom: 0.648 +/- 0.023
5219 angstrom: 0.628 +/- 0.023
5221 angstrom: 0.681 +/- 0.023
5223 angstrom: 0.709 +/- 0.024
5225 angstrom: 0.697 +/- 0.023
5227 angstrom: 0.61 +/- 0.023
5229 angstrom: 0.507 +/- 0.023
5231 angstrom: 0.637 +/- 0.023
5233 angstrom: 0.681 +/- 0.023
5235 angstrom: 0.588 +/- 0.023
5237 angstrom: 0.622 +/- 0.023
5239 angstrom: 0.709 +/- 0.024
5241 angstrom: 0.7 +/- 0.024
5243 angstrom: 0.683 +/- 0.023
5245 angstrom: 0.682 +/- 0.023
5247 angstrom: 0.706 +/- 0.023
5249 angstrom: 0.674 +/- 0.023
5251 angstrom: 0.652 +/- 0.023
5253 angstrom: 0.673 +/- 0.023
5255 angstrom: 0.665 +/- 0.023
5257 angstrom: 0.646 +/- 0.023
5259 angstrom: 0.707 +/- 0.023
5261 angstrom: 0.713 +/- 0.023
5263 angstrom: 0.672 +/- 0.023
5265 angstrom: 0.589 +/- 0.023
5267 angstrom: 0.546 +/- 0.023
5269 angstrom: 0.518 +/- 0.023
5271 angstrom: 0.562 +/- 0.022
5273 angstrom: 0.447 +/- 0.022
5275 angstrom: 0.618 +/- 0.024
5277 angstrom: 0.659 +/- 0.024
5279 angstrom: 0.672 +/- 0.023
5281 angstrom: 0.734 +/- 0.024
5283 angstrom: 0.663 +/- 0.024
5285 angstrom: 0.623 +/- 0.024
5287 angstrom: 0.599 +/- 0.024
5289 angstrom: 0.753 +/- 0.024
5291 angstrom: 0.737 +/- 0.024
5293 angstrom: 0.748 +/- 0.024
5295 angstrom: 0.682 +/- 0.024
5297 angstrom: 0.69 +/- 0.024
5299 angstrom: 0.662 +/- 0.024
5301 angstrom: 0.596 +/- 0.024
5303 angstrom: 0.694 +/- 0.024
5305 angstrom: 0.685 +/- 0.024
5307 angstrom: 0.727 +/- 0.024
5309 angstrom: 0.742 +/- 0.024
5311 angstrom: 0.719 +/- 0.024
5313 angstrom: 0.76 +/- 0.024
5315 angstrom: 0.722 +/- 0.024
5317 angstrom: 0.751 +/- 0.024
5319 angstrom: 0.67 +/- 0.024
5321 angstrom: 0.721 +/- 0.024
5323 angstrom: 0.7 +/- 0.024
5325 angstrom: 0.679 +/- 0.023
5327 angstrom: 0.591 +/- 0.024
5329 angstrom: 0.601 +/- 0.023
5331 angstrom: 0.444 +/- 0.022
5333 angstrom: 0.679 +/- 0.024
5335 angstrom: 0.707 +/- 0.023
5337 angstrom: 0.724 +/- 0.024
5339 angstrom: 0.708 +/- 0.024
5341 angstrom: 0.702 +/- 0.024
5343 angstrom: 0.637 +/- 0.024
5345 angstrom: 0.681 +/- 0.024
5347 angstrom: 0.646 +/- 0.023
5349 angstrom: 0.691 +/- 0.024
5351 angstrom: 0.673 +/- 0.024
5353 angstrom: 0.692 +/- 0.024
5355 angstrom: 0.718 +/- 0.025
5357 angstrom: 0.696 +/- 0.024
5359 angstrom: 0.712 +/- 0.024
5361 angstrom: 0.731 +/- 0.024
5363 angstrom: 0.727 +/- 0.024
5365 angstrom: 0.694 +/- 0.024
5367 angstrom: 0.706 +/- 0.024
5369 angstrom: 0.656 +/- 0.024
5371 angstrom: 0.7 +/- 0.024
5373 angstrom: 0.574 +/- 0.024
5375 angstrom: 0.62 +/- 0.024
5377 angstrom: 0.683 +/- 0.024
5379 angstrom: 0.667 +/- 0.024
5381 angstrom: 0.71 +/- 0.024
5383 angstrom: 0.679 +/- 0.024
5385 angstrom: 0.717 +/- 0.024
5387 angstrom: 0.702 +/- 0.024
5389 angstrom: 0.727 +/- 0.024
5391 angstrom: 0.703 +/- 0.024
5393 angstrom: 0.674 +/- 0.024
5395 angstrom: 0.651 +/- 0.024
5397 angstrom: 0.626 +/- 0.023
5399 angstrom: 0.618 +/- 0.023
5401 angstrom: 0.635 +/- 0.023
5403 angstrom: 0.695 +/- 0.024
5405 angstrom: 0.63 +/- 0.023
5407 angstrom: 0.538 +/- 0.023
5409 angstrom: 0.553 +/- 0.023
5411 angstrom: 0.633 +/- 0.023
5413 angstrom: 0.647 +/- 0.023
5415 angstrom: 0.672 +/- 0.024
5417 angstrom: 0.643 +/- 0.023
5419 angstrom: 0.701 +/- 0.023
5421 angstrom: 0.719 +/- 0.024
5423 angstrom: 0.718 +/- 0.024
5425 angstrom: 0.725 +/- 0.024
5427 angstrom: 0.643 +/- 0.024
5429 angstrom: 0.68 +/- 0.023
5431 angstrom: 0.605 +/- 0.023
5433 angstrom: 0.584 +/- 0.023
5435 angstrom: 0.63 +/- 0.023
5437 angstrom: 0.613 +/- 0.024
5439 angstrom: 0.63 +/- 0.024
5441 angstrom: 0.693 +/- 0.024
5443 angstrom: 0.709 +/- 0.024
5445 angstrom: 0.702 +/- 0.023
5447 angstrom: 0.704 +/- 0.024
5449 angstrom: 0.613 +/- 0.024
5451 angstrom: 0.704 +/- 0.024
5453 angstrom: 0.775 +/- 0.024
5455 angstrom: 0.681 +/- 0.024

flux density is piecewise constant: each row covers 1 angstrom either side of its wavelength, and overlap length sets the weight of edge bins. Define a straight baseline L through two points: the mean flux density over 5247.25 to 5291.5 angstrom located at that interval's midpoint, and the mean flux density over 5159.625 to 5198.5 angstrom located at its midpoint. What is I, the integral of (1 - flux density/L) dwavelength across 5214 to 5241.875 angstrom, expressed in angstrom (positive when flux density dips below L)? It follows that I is -3.7 angstrom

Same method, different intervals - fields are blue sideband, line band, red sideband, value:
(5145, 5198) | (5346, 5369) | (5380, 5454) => -2.41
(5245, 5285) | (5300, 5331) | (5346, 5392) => -0.95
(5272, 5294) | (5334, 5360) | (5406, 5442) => -1.51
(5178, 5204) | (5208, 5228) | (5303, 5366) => -2.06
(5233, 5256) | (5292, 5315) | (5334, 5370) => -0.62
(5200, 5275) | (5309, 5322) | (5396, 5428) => -1.73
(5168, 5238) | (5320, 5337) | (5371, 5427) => -0.56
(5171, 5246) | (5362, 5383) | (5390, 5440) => -1.36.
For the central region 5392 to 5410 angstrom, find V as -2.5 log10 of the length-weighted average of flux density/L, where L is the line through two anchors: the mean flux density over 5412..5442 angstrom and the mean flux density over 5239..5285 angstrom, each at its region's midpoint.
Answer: 0.06 mag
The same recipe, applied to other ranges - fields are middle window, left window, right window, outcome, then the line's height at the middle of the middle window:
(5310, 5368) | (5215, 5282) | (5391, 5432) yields -0.06 mag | 0.649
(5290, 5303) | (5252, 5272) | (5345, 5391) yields -0.06 mag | 0.648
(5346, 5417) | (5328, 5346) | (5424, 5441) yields -0.03 mag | 0.648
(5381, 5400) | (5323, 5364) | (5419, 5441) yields -0.02 mag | 0.665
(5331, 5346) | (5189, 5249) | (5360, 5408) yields -0.03 mag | 0.658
